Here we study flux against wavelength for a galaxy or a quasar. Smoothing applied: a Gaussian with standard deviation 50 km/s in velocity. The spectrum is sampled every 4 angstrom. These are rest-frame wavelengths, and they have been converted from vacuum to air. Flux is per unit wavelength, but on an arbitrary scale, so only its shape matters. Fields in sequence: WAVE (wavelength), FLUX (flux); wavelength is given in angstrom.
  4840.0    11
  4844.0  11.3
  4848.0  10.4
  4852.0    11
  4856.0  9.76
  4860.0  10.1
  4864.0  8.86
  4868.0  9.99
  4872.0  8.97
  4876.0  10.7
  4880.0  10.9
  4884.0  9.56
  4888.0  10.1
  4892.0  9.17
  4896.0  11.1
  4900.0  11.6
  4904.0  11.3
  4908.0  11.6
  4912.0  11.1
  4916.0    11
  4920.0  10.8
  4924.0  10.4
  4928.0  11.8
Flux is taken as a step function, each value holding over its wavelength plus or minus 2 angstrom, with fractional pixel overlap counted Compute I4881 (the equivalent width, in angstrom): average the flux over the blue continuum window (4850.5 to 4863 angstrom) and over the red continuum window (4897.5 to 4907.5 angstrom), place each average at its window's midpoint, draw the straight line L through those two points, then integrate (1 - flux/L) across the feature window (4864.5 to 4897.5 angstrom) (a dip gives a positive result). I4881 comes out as 2.6 angstrom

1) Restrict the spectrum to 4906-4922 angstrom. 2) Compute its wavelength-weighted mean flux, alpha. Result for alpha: 11.1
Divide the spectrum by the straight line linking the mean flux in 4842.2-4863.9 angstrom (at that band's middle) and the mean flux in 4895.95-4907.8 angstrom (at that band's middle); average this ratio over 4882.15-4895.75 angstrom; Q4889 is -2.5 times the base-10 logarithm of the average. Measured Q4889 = 0.14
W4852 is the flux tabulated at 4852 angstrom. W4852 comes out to 11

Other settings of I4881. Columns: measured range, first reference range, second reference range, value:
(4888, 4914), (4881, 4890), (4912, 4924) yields -1.32 angstrom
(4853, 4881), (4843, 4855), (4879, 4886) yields 1.40 angstrom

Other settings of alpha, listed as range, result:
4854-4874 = 9.54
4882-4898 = 9.98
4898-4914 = 11.4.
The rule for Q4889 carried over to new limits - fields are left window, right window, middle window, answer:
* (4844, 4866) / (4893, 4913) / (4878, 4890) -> 0.064 mag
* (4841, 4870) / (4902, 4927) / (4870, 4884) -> 0.046 mag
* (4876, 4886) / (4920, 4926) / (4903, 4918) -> -0.078 mag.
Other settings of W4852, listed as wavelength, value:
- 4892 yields 9.17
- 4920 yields 10.8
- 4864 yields 8.86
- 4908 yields 11.6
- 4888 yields 10.1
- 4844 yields 11.3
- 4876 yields 10.7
